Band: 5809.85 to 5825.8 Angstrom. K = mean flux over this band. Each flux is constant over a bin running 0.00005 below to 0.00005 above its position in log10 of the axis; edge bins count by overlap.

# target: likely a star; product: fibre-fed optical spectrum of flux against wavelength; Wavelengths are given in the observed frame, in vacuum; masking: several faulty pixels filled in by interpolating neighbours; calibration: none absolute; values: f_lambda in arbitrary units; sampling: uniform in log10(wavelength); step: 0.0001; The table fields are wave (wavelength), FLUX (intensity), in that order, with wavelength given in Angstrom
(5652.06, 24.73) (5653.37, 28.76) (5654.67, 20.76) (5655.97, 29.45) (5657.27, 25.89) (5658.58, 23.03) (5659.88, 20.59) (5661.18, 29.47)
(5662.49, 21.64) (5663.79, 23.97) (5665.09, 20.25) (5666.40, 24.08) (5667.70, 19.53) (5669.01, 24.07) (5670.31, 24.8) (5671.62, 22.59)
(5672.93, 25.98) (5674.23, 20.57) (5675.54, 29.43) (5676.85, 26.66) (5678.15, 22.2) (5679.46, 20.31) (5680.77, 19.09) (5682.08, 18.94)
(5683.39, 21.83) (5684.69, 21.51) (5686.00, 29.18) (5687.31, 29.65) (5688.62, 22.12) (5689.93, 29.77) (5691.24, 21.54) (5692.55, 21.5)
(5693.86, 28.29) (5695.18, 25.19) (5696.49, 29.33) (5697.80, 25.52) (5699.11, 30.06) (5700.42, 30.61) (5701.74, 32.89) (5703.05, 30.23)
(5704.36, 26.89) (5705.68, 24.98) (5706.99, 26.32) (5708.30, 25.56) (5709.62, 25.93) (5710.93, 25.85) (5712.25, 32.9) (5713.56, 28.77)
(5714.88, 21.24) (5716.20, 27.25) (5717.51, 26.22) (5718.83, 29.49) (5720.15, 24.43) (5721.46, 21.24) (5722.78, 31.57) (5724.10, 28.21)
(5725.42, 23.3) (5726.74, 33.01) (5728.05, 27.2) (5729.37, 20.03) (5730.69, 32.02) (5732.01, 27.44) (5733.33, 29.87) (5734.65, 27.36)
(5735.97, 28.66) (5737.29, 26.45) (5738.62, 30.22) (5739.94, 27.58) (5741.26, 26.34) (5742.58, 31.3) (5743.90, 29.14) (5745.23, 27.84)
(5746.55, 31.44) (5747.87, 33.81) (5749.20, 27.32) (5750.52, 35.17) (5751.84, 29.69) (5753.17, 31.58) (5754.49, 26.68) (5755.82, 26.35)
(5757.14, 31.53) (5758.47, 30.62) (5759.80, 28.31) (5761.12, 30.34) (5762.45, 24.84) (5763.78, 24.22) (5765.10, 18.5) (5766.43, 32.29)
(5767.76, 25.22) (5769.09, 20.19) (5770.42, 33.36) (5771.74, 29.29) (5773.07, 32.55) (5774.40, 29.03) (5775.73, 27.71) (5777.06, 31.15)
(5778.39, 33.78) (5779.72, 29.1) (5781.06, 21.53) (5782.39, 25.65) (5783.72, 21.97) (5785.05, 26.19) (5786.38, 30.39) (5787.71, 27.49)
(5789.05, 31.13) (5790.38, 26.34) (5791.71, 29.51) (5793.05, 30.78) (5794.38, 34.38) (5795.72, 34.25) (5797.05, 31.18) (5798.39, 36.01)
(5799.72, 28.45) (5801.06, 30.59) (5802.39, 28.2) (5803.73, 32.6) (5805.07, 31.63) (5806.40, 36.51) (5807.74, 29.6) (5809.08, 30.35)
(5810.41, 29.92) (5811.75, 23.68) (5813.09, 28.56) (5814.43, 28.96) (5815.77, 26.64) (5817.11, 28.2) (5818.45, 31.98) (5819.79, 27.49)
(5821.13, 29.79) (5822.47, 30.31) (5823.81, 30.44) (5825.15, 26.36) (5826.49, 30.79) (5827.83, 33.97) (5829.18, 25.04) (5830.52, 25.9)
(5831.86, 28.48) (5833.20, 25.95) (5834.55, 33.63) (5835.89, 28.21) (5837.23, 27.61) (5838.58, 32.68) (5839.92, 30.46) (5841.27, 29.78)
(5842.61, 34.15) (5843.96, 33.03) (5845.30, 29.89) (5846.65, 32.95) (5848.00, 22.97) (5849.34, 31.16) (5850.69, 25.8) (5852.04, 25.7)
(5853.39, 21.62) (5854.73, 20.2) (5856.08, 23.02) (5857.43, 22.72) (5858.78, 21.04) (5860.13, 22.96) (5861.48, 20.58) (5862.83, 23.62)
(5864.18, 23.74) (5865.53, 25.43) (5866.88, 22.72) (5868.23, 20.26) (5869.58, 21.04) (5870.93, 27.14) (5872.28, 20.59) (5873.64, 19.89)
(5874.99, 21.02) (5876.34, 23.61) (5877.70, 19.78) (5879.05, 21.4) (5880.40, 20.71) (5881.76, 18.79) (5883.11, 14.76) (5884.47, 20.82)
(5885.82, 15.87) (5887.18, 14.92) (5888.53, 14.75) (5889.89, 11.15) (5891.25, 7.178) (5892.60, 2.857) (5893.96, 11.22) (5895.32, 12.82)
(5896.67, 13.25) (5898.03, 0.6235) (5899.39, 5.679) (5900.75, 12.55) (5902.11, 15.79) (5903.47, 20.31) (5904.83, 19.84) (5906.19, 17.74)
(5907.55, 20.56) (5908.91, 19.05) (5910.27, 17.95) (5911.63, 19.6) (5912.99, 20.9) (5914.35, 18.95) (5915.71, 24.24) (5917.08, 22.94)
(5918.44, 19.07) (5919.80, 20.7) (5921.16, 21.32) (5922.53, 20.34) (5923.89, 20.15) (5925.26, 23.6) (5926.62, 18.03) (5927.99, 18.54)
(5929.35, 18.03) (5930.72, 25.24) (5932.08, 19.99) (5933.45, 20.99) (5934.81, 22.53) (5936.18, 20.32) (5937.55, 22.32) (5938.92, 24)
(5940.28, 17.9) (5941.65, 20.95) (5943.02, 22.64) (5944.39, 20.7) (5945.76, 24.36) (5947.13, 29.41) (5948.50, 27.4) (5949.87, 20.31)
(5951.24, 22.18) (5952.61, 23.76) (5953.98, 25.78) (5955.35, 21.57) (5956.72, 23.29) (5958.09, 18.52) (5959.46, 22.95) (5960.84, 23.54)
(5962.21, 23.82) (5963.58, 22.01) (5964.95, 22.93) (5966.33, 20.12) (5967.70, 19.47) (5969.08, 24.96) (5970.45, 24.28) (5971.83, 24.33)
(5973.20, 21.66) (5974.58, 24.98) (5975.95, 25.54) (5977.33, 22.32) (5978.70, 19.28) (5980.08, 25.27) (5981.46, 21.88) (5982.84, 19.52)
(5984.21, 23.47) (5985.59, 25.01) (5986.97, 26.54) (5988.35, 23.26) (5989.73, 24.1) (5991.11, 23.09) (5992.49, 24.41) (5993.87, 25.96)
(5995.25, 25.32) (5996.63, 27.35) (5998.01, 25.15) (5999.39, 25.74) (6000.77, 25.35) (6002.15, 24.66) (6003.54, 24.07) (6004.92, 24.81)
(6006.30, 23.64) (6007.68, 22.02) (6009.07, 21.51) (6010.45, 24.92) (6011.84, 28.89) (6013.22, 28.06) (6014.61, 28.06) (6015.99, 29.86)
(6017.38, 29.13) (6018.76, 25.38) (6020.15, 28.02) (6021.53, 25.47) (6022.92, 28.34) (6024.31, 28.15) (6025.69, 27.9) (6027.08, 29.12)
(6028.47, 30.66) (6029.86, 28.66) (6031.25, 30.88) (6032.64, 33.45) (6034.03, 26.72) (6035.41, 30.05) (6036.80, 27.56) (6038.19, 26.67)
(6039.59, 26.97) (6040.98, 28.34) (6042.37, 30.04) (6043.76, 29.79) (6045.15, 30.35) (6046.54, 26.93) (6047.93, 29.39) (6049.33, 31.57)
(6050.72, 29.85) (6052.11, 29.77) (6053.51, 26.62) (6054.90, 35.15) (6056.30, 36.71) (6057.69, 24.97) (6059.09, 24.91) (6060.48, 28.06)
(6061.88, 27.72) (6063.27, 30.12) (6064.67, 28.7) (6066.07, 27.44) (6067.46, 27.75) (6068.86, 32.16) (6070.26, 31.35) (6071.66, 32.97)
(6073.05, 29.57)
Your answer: 28.5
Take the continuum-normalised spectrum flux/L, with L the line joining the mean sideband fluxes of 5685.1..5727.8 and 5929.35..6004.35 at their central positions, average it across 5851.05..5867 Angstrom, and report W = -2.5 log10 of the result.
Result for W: 0.09 mag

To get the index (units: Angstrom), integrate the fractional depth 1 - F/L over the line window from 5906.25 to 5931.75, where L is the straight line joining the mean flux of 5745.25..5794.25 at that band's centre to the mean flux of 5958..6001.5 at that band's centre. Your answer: 4.7 Angstrom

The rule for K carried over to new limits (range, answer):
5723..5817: 28.9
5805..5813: 30.1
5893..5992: 20.8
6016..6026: 27.6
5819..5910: 22.1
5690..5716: 27.1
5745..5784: 28.4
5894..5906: 12.7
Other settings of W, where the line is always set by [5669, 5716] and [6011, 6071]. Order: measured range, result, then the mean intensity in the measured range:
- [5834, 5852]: -0.11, 30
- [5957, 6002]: 0.20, 23.5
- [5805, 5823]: -0.10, 29.5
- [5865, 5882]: 0.25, 21.8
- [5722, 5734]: -0.08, 28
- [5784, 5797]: -0.13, 29.9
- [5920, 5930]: 0.36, 20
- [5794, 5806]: -0.20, 32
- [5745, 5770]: -0.08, 28.3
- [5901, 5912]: 0.43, 18.6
